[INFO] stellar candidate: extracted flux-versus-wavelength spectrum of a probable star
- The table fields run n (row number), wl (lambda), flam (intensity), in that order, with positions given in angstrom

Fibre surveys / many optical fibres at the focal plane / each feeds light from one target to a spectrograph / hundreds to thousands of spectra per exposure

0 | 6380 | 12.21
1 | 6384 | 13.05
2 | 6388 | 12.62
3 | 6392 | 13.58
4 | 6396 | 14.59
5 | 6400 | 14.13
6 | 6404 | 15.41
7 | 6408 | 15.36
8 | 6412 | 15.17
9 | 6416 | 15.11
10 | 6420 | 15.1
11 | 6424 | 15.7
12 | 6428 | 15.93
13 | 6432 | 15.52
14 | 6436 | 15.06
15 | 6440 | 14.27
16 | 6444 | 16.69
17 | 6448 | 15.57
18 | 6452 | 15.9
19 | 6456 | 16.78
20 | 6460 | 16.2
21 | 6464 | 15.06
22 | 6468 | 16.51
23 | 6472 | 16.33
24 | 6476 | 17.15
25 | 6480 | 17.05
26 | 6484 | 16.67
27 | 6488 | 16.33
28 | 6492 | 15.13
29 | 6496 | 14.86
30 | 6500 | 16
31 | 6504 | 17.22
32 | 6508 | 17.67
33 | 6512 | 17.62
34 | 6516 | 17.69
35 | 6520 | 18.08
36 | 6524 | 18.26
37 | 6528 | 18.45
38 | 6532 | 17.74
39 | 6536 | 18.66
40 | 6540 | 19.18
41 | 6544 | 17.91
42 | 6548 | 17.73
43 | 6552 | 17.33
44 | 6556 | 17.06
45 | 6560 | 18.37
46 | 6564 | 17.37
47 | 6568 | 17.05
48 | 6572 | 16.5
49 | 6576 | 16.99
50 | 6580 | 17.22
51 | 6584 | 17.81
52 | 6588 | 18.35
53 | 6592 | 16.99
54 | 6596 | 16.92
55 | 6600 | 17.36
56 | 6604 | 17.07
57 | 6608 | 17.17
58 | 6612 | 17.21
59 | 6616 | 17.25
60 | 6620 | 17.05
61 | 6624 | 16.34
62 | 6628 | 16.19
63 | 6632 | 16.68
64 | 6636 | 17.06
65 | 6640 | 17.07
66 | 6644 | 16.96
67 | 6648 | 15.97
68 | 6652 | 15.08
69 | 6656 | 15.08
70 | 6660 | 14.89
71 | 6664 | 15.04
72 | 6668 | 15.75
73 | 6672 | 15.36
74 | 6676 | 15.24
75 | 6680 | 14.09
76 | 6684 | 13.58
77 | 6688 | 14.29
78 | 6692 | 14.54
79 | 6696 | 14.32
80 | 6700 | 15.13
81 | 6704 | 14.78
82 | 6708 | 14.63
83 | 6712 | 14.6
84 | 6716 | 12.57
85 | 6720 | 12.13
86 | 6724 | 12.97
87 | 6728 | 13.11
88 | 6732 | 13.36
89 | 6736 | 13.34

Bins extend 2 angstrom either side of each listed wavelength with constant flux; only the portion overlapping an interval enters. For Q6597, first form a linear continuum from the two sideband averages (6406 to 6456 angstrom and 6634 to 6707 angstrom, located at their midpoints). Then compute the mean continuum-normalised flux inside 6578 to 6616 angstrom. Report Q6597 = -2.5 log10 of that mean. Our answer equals -0.14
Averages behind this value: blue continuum 15.5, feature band 17.3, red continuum 15.2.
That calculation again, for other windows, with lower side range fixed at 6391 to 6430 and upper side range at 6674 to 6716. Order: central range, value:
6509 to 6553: -0.22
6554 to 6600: -0.18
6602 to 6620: -0.17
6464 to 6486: -0.12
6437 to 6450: -0.04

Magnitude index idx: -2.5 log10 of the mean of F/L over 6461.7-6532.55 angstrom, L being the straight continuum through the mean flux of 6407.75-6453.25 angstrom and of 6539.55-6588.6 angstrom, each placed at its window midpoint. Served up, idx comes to -0.02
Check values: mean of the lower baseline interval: 15.4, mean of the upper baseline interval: 17.5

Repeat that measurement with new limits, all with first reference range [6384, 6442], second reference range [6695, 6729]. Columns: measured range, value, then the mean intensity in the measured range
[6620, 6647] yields -0.19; 16.7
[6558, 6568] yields -0.23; 17.7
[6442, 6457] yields -0.11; 16.2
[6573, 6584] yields -0.20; 17.2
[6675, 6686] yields -0.02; 14.2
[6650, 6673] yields -0.09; 15.2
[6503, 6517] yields -0.21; 17.6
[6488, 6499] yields -0.06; 15.3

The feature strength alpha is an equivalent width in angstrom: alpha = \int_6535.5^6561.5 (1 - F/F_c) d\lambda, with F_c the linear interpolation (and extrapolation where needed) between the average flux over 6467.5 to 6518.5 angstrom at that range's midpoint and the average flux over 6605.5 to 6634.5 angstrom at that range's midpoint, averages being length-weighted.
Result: -1.95 angstrom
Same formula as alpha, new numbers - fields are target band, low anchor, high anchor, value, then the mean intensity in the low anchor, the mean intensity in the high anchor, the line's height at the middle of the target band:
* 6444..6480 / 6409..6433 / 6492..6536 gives 0.0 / 15.4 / 17.3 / 16.3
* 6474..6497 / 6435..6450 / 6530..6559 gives 0.3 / 15.4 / 18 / 16.5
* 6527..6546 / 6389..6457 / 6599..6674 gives -3.1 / 15.2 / 16.3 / 15.8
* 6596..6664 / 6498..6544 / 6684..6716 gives -3.1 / 17.9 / 14.4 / 15.8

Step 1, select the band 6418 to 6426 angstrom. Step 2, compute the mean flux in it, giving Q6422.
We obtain 15.4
